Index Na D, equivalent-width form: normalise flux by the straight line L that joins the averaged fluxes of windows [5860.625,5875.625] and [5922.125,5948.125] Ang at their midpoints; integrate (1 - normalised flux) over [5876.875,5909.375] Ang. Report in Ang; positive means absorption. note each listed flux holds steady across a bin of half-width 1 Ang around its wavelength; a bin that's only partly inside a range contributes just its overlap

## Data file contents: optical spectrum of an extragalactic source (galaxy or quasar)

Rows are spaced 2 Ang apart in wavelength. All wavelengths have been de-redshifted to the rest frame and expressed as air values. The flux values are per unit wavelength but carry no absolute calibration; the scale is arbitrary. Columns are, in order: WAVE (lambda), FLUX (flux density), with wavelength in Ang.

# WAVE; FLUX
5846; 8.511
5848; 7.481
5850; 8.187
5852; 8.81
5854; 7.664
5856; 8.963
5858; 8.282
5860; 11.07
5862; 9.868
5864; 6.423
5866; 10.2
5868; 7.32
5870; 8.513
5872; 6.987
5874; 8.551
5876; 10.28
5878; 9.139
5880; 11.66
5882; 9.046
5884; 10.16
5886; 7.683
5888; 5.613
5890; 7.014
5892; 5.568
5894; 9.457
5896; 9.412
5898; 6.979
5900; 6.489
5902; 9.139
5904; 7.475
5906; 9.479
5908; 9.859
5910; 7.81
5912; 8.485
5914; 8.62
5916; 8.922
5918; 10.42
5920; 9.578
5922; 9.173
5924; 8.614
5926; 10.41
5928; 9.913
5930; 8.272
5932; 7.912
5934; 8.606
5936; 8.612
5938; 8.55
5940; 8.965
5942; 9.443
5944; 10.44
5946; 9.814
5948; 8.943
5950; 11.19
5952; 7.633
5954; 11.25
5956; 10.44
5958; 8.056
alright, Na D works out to 1.1 Ang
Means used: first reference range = 8.42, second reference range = 9.12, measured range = 8.39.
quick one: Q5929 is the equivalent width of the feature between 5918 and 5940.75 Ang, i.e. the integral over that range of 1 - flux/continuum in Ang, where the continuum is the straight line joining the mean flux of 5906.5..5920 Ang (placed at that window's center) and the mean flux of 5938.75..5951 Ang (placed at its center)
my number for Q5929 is 1.0 Ang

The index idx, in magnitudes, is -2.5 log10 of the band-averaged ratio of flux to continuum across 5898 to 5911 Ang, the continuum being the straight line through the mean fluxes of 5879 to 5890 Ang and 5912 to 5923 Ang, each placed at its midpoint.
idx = 0.10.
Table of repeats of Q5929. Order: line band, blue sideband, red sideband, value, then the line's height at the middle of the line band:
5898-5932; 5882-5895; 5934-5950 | -1.3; 8.51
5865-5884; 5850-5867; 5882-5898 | -1.8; 8.36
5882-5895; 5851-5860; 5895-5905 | 0.7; 8.11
